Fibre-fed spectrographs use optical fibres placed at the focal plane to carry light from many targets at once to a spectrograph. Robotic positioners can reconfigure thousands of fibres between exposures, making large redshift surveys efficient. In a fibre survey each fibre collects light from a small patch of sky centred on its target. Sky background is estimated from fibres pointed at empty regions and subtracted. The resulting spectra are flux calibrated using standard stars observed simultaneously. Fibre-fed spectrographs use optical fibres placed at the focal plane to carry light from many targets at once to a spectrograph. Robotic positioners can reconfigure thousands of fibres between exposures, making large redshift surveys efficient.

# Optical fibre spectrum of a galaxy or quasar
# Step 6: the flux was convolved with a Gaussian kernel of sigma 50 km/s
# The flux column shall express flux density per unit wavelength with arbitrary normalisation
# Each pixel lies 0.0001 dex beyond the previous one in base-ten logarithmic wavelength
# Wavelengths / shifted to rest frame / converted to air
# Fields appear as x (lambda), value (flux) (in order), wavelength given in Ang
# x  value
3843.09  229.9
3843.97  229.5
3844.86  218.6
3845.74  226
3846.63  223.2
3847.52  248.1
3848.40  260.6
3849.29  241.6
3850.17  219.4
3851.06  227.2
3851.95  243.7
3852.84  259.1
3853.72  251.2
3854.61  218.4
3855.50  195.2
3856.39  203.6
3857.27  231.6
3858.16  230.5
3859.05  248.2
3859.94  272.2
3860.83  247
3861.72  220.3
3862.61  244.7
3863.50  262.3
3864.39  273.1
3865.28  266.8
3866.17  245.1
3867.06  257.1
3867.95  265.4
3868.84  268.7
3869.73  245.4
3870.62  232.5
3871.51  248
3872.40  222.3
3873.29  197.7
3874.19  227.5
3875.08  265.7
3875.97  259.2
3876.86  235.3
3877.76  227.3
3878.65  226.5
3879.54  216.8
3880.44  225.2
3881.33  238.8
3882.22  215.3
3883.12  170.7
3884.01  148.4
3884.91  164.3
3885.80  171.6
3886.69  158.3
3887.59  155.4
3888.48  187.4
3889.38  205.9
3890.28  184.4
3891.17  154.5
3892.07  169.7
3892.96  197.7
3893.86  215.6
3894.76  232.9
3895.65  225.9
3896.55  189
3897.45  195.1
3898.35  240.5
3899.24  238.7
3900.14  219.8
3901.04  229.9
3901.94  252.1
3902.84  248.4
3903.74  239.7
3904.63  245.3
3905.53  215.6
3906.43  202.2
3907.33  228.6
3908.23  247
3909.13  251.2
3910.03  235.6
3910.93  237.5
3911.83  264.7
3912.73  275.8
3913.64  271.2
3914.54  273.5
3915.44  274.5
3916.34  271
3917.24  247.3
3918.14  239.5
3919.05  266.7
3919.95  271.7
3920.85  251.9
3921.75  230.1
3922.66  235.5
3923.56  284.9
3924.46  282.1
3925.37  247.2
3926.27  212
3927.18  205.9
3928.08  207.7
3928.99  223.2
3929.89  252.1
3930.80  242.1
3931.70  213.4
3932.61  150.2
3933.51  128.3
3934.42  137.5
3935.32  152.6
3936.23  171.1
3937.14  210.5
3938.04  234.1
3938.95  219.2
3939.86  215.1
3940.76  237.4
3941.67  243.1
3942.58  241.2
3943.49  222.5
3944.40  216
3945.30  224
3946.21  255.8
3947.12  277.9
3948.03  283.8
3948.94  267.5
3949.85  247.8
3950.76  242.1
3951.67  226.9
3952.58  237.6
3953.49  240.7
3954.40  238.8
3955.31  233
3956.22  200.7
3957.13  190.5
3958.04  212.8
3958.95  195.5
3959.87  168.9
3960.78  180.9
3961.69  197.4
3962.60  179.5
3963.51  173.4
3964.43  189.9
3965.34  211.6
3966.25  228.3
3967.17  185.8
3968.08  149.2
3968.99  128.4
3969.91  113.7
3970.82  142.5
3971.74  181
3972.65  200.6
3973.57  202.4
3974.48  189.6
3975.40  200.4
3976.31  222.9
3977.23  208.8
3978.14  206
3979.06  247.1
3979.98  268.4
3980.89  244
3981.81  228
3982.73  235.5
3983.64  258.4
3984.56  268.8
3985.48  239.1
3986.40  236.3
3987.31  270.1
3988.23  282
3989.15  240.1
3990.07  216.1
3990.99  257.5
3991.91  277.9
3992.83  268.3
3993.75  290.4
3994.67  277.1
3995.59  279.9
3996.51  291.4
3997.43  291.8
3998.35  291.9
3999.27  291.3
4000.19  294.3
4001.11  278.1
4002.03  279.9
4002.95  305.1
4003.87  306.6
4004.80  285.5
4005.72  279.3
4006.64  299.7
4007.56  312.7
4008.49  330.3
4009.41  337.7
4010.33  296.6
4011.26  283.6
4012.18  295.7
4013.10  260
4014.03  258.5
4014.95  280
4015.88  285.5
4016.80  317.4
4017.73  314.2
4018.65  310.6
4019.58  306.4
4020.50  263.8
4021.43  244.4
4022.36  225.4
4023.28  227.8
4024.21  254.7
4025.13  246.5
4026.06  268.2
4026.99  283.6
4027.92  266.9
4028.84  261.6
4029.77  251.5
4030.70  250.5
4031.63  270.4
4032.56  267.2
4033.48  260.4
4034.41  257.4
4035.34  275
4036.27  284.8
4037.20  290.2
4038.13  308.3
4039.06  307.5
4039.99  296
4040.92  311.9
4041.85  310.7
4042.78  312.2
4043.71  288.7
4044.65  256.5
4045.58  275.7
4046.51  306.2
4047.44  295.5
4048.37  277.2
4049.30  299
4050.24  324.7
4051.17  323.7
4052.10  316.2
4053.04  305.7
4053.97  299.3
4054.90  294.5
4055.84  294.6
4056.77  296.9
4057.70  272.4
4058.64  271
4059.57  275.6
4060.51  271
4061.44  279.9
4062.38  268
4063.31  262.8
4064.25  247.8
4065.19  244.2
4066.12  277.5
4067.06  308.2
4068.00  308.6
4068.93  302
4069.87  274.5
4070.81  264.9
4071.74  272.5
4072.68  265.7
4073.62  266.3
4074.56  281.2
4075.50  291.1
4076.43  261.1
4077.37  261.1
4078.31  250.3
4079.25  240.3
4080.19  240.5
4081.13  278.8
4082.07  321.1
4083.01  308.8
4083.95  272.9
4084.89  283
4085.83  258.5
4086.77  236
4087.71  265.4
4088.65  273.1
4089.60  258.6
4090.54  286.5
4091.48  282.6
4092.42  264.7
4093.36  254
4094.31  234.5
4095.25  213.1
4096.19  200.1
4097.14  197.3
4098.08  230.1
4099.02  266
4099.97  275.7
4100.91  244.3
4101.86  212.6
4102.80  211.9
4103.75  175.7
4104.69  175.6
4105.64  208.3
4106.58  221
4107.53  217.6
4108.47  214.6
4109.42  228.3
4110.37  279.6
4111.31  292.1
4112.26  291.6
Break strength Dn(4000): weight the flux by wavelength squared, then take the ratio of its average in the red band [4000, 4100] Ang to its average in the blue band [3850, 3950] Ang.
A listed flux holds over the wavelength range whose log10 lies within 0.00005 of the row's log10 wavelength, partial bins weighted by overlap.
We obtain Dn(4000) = 1.3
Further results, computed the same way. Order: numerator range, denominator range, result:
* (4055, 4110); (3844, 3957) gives 1.23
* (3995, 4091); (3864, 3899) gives 1.41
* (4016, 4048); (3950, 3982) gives 1.42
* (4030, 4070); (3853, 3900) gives 1.41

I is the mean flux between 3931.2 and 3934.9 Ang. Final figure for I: 159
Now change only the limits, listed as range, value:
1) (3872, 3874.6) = 215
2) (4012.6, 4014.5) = 261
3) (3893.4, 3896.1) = 225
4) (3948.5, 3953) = 244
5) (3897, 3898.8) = 218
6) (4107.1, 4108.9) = 217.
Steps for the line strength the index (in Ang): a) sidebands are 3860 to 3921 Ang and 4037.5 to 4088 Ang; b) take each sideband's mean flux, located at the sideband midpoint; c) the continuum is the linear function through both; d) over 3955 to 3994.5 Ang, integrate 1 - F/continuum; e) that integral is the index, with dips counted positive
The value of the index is 6.36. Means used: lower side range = 230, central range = 215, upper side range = 283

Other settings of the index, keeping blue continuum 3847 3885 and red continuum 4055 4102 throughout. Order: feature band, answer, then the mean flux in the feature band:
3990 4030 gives -4.00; 281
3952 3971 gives 4.38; 191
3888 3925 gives 0.91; 235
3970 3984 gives 2.14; 213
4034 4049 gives -1.76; 291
